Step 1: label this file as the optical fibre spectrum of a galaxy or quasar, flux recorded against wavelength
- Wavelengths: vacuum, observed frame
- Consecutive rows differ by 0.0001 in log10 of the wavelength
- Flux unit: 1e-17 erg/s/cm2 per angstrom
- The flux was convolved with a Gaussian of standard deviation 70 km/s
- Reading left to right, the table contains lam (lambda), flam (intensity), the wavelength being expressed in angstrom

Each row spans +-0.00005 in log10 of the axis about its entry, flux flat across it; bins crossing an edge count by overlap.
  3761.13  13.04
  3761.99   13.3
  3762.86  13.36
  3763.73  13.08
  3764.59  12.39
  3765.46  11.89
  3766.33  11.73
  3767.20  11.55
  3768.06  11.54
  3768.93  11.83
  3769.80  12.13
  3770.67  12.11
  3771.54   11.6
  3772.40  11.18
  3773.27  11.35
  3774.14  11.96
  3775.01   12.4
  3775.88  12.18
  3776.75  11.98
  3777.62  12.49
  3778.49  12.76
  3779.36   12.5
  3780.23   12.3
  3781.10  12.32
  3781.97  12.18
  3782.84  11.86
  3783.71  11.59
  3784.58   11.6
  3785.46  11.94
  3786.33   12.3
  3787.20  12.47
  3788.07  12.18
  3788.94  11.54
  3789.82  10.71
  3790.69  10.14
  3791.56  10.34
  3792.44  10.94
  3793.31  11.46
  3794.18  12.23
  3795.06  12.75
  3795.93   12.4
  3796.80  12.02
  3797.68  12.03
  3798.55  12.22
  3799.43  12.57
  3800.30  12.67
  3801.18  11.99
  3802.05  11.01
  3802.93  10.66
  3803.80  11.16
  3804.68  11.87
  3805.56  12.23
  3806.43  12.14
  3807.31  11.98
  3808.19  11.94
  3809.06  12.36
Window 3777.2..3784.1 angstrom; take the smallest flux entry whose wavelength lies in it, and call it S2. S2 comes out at 11.59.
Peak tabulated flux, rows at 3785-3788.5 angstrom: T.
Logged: 12.47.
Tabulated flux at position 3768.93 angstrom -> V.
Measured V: 11.83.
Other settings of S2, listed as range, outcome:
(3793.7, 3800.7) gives 12.02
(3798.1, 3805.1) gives 10.66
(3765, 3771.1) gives 11.54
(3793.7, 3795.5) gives 12.23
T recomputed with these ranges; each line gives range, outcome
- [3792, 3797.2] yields 12.75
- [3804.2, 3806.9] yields 12.23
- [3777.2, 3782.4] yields 12.76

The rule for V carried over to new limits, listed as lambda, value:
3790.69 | 10.14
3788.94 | 11.54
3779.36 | 12.5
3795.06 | 12.75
